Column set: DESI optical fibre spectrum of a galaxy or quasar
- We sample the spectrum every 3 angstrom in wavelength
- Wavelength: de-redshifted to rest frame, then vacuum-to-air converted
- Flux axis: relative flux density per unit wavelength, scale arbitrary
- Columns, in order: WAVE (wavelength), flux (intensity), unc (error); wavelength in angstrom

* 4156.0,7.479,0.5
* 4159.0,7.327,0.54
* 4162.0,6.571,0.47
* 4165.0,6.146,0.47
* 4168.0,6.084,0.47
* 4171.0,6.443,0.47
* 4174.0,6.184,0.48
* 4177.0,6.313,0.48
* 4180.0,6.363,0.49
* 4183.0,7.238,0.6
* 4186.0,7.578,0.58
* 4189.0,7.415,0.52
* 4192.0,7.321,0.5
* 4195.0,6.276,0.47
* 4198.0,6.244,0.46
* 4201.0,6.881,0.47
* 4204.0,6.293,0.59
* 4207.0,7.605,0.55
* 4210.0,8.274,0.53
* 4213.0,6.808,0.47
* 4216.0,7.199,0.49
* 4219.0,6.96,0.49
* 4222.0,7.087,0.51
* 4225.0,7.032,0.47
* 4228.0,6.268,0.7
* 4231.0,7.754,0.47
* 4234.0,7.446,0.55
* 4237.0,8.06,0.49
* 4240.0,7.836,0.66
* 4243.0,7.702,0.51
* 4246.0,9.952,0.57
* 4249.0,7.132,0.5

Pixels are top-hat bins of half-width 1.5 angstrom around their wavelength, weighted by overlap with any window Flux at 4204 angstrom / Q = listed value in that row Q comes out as 6.293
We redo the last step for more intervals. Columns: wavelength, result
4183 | 7.238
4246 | 9.952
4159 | 7.327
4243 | 7.702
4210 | 8.274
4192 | 7.321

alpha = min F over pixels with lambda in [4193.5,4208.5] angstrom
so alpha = 6.244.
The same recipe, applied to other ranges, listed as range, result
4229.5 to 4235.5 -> 7.446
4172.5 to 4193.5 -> 6.184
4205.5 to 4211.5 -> 7.605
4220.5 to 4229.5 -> 6.268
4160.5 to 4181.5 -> 6.084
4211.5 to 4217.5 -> 6.808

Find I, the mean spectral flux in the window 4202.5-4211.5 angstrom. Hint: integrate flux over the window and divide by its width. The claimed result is 7.39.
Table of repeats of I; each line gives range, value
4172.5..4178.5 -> 6.25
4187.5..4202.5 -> 6.83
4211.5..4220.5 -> 6.99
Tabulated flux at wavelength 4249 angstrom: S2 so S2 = 7.132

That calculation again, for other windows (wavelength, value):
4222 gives 7.087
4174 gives 6.184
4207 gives 7.605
